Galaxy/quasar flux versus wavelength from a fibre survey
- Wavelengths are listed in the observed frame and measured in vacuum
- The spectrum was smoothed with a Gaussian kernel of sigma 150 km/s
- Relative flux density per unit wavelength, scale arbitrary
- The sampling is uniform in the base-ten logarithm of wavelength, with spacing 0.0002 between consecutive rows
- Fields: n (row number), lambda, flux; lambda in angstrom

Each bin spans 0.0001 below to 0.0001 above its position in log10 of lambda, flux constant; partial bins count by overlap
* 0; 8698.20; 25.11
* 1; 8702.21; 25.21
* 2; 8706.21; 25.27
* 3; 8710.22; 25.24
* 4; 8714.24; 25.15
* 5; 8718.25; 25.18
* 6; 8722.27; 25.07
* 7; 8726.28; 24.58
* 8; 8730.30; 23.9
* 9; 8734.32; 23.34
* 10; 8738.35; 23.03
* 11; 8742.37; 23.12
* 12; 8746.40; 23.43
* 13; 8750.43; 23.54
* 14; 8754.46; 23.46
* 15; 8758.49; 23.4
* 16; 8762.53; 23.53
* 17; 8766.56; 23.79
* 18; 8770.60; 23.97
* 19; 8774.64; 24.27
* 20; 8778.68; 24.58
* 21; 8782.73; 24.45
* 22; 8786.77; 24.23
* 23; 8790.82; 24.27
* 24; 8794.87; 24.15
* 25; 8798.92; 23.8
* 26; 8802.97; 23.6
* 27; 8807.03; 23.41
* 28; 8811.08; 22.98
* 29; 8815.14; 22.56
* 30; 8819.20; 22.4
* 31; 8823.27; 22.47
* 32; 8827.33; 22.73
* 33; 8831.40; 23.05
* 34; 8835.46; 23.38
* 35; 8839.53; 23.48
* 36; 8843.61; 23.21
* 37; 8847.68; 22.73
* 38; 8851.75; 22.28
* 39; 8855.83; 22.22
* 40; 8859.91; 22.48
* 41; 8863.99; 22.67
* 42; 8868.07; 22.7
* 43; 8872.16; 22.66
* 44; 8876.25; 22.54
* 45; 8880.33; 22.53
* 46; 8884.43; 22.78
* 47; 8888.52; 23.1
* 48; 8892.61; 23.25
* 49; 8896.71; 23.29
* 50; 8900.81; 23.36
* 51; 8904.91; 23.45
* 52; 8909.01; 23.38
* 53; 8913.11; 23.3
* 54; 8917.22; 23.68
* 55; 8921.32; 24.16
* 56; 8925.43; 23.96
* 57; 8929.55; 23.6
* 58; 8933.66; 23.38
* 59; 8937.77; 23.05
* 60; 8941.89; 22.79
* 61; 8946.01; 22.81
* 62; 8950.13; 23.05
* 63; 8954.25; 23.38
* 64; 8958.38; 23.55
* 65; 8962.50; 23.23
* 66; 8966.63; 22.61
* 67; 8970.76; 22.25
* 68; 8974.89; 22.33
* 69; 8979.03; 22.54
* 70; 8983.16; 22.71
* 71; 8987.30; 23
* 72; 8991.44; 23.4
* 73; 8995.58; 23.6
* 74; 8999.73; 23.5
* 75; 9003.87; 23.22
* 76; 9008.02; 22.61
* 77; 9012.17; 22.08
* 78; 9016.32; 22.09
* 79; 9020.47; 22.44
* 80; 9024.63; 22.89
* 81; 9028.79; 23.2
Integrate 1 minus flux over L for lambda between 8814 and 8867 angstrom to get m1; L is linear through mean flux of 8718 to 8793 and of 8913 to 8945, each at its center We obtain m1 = 2.1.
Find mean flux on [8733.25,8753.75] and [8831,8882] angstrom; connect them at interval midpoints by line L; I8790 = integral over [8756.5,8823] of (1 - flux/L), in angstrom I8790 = -1.7 angstrom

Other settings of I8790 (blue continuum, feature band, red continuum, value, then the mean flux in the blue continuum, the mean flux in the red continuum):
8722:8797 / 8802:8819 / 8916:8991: 0.46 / 23.9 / 23.1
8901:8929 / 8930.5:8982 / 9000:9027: 0.63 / 23.6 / 22.6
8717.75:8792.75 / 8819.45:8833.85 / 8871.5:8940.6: 0.54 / 23.9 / 23.3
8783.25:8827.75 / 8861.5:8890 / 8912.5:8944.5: 0.90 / 23.4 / 23.5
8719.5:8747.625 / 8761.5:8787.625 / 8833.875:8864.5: -0.75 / 23.8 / 22.8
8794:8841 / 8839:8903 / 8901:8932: 1.61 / 23.1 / 23.6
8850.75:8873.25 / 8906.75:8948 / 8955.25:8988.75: -1.34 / 22.5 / 22.8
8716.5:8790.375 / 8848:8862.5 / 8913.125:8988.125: 0.70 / 23.9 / 23.1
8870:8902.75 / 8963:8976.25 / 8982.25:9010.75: 0.34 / 22.9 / 23.1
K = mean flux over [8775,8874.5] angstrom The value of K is 23.2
